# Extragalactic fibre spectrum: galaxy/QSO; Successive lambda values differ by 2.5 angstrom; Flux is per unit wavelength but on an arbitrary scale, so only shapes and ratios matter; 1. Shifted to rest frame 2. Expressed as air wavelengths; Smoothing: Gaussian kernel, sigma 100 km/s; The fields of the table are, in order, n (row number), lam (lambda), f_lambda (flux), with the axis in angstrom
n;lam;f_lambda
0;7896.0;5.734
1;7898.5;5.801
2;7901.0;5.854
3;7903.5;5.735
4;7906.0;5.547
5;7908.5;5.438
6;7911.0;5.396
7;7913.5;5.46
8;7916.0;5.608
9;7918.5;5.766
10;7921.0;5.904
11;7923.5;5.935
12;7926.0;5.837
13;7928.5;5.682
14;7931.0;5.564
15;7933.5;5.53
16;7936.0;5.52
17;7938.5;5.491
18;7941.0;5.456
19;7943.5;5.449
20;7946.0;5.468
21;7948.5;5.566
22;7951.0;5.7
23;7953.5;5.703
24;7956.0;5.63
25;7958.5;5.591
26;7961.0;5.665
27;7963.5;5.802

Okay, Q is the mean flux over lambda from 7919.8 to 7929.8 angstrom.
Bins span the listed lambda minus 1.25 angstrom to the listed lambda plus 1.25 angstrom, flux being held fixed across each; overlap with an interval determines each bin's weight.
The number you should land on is 5.84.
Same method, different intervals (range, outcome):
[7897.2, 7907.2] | 5.74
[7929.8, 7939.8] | 5.53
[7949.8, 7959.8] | 5.66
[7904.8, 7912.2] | 5.46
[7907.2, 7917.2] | 5.48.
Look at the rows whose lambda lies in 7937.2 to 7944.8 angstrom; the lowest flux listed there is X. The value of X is 5.449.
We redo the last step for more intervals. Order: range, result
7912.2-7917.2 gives 5.46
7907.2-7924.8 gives 5.396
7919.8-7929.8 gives 5.682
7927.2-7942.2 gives 5.456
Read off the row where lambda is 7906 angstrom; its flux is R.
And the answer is 5.547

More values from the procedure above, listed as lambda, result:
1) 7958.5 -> 5.591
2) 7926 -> 5.837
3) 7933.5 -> 5.53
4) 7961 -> 5.665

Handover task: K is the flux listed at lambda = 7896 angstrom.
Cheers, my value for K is 5.734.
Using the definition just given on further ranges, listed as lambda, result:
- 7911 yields 5.396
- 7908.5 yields 5.438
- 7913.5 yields 5.46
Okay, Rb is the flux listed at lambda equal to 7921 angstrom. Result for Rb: 5.904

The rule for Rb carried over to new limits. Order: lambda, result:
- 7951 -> 5.7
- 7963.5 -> 5.802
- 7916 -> 5.608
